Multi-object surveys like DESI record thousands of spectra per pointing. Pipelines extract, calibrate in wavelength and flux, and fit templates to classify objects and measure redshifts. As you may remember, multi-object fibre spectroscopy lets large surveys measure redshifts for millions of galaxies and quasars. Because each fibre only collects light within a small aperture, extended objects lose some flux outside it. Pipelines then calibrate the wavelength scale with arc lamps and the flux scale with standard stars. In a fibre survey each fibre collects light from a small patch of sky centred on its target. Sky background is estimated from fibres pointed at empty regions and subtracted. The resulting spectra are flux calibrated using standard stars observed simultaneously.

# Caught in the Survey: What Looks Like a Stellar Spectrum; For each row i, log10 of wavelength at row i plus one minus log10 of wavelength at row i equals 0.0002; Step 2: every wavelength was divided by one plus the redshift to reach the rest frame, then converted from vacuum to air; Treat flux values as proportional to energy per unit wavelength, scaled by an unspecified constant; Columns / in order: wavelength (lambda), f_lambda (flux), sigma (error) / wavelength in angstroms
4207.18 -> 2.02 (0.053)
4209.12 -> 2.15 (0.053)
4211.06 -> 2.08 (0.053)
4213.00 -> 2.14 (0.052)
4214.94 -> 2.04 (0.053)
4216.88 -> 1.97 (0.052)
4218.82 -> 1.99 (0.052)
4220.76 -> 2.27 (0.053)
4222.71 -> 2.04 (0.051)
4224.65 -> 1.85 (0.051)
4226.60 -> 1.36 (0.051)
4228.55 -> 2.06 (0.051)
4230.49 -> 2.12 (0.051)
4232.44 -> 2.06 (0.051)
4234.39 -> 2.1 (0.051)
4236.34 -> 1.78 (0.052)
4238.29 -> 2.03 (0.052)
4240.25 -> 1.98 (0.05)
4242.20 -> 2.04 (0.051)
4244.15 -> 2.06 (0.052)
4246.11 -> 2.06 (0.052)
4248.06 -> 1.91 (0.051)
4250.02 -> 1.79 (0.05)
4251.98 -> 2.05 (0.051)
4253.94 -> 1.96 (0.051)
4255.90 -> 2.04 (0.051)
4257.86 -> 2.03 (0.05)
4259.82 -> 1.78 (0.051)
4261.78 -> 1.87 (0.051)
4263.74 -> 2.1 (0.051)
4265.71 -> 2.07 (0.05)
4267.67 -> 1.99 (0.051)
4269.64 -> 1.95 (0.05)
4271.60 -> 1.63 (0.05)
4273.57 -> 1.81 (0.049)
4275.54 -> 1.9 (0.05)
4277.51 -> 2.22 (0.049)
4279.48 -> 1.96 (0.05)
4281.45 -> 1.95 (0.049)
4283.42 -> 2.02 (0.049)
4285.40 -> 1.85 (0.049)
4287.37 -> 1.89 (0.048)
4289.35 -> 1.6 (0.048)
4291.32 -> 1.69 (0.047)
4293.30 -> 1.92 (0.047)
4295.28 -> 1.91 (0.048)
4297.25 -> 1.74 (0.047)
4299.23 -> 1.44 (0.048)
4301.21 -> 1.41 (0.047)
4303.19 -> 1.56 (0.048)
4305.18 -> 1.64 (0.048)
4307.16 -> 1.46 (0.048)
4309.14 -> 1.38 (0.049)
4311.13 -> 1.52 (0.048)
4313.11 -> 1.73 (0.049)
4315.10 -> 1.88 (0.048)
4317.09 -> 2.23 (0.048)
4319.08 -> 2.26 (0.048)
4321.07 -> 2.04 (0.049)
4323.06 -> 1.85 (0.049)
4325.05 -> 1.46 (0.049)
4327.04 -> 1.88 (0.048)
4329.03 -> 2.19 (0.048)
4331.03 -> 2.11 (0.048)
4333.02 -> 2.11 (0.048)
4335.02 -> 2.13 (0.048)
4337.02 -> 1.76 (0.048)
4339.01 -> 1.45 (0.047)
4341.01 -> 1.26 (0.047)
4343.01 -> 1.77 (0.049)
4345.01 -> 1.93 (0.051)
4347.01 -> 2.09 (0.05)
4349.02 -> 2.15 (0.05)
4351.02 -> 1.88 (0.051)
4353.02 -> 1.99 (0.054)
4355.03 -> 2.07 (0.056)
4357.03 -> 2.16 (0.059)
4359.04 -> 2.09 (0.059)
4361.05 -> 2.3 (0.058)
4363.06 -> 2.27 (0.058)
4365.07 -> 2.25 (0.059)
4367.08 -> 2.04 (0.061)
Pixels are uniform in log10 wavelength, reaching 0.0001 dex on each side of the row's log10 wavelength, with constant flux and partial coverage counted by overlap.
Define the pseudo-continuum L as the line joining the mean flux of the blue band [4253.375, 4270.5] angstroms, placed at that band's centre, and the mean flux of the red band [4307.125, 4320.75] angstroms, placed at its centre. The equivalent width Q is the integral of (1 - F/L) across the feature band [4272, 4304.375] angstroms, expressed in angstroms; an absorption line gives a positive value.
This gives 1.7 angstroms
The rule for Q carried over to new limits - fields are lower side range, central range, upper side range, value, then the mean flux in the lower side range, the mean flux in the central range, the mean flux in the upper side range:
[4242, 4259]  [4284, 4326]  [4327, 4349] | 4.1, 1.99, 1.74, 1.89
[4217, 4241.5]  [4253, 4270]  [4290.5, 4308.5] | -1.5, 1.97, 1.98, 1.64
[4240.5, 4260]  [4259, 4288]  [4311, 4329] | 0.3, 1.98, 1.93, 1.91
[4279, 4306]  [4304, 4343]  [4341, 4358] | 1.3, 1.75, 1.81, 1.96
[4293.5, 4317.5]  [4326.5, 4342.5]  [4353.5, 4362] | 0.5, 1.65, 1.86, 2.14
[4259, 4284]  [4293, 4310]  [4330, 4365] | 3.1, 1.94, 1.6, 1.98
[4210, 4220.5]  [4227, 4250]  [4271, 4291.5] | 0.0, 2.06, 1.99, 1.88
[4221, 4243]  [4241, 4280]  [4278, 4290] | -0.7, 1.96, 1.96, 1.9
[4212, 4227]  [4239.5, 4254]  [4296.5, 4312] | -1.2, 1.98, 1.98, 1.51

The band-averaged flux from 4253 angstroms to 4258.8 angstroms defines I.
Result 2.01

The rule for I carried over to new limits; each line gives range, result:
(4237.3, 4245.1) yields 2.03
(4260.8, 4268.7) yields 2.01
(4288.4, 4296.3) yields 1.78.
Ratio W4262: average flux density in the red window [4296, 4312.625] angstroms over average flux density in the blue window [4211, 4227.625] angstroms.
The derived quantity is 0.8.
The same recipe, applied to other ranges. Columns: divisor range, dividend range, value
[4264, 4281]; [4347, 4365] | 1.09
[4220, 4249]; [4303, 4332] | 0.92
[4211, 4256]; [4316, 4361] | 0.98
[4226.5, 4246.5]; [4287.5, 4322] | 0.87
